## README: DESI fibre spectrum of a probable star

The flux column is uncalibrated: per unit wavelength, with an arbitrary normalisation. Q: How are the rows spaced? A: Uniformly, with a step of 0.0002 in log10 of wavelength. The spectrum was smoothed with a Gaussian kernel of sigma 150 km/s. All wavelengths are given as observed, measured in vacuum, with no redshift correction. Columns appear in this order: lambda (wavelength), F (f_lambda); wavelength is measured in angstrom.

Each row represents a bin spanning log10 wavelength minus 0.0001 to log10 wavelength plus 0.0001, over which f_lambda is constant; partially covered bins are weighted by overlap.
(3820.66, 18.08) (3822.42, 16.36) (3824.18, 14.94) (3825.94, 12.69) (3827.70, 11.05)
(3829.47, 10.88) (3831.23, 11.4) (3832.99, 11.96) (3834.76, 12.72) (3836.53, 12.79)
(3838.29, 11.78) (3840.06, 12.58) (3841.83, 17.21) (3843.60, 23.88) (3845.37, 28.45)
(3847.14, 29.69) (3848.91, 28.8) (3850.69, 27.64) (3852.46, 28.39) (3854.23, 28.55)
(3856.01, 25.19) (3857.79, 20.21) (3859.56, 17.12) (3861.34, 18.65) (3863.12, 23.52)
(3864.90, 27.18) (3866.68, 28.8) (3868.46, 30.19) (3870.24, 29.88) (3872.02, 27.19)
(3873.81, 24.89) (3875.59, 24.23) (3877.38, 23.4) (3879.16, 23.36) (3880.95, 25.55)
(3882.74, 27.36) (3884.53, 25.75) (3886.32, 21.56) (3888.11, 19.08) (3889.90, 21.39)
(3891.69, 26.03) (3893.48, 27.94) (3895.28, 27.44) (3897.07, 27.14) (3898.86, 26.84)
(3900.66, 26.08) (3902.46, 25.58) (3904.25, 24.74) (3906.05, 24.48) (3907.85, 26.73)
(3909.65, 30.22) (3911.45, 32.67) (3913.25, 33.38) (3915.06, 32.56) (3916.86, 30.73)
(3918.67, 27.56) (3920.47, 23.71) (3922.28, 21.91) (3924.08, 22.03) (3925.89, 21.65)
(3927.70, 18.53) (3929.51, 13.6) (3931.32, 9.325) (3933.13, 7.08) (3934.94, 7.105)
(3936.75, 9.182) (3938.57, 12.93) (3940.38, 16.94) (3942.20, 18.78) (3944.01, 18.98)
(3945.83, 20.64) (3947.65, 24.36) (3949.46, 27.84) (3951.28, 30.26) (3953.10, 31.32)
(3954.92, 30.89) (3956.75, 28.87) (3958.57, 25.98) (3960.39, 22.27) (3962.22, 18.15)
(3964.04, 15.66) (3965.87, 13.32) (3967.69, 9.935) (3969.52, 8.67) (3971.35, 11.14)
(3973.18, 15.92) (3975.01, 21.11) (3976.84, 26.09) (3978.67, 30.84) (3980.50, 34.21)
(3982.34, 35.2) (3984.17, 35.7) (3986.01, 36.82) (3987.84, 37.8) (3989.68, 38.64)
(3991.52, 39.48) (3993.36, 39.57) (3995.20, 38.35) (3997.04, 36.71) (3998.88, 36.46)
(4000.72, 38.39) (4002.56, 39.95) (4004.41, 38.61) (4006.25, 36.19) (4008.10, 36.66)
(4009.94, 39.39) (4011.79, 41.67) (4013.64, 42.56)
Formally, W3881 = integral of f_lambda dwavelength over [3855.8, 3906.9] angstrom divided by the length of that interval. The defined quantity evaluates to 24.9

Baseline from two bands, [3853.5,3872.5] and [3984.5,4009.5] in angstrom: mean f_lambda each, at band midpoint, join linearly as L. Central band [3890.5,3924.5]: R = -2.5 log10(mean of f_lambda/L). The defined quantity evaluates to 0.08 mag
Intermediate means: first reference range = 25.1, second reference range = 37.9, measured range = 27.3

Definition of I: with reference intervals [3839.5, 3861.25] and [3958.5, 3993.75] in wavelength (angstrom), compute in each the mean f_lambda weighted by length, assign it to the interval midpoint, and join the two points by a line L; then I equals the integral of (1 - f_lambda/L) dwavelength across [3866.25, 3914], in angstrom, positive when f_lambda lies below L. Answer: -3.6 angstrom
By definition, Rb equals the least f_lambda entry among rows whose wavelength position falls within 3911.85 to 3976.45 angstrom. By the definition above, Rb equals 7.08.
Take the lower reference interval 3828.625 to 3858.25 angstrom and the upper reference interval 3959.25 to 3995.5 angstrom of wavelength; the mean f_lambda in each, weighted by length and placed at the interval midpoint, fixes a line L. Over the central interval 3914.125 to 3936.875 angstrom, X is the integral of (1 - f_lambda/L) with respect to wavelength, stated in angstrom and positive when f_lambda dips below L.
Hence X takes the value 4.39 angstrom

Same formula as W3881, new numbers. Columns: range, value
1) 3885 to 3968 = 22.6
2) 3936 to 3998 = 25.4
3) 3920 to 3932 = 18.7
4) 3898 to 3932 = 24.9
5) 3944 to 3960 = 26.9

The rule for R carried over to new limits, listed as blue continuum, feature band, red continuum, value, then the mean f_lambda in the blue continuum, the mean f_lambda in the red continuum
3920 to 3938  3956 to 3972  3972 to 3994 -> 0.440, 15.2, 32.3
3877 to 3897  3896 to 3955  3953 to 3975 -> -0.047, 24.6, 19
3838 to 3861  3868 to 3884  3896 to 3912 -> -0.044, 23.2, 27.1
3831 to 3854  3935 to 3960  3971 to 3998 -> 0.297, 20.3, 32.3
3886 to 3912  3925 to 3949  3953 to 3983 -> 0.455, 25.9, 22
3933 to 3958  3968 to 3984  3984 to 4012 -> 0.340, 20.9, 38.1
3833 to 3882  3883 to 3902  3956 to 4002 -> -0.019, 23.2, 27.9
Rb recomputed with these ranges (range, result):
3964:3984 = 8.67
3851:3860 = 17.12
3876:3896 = 19.08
